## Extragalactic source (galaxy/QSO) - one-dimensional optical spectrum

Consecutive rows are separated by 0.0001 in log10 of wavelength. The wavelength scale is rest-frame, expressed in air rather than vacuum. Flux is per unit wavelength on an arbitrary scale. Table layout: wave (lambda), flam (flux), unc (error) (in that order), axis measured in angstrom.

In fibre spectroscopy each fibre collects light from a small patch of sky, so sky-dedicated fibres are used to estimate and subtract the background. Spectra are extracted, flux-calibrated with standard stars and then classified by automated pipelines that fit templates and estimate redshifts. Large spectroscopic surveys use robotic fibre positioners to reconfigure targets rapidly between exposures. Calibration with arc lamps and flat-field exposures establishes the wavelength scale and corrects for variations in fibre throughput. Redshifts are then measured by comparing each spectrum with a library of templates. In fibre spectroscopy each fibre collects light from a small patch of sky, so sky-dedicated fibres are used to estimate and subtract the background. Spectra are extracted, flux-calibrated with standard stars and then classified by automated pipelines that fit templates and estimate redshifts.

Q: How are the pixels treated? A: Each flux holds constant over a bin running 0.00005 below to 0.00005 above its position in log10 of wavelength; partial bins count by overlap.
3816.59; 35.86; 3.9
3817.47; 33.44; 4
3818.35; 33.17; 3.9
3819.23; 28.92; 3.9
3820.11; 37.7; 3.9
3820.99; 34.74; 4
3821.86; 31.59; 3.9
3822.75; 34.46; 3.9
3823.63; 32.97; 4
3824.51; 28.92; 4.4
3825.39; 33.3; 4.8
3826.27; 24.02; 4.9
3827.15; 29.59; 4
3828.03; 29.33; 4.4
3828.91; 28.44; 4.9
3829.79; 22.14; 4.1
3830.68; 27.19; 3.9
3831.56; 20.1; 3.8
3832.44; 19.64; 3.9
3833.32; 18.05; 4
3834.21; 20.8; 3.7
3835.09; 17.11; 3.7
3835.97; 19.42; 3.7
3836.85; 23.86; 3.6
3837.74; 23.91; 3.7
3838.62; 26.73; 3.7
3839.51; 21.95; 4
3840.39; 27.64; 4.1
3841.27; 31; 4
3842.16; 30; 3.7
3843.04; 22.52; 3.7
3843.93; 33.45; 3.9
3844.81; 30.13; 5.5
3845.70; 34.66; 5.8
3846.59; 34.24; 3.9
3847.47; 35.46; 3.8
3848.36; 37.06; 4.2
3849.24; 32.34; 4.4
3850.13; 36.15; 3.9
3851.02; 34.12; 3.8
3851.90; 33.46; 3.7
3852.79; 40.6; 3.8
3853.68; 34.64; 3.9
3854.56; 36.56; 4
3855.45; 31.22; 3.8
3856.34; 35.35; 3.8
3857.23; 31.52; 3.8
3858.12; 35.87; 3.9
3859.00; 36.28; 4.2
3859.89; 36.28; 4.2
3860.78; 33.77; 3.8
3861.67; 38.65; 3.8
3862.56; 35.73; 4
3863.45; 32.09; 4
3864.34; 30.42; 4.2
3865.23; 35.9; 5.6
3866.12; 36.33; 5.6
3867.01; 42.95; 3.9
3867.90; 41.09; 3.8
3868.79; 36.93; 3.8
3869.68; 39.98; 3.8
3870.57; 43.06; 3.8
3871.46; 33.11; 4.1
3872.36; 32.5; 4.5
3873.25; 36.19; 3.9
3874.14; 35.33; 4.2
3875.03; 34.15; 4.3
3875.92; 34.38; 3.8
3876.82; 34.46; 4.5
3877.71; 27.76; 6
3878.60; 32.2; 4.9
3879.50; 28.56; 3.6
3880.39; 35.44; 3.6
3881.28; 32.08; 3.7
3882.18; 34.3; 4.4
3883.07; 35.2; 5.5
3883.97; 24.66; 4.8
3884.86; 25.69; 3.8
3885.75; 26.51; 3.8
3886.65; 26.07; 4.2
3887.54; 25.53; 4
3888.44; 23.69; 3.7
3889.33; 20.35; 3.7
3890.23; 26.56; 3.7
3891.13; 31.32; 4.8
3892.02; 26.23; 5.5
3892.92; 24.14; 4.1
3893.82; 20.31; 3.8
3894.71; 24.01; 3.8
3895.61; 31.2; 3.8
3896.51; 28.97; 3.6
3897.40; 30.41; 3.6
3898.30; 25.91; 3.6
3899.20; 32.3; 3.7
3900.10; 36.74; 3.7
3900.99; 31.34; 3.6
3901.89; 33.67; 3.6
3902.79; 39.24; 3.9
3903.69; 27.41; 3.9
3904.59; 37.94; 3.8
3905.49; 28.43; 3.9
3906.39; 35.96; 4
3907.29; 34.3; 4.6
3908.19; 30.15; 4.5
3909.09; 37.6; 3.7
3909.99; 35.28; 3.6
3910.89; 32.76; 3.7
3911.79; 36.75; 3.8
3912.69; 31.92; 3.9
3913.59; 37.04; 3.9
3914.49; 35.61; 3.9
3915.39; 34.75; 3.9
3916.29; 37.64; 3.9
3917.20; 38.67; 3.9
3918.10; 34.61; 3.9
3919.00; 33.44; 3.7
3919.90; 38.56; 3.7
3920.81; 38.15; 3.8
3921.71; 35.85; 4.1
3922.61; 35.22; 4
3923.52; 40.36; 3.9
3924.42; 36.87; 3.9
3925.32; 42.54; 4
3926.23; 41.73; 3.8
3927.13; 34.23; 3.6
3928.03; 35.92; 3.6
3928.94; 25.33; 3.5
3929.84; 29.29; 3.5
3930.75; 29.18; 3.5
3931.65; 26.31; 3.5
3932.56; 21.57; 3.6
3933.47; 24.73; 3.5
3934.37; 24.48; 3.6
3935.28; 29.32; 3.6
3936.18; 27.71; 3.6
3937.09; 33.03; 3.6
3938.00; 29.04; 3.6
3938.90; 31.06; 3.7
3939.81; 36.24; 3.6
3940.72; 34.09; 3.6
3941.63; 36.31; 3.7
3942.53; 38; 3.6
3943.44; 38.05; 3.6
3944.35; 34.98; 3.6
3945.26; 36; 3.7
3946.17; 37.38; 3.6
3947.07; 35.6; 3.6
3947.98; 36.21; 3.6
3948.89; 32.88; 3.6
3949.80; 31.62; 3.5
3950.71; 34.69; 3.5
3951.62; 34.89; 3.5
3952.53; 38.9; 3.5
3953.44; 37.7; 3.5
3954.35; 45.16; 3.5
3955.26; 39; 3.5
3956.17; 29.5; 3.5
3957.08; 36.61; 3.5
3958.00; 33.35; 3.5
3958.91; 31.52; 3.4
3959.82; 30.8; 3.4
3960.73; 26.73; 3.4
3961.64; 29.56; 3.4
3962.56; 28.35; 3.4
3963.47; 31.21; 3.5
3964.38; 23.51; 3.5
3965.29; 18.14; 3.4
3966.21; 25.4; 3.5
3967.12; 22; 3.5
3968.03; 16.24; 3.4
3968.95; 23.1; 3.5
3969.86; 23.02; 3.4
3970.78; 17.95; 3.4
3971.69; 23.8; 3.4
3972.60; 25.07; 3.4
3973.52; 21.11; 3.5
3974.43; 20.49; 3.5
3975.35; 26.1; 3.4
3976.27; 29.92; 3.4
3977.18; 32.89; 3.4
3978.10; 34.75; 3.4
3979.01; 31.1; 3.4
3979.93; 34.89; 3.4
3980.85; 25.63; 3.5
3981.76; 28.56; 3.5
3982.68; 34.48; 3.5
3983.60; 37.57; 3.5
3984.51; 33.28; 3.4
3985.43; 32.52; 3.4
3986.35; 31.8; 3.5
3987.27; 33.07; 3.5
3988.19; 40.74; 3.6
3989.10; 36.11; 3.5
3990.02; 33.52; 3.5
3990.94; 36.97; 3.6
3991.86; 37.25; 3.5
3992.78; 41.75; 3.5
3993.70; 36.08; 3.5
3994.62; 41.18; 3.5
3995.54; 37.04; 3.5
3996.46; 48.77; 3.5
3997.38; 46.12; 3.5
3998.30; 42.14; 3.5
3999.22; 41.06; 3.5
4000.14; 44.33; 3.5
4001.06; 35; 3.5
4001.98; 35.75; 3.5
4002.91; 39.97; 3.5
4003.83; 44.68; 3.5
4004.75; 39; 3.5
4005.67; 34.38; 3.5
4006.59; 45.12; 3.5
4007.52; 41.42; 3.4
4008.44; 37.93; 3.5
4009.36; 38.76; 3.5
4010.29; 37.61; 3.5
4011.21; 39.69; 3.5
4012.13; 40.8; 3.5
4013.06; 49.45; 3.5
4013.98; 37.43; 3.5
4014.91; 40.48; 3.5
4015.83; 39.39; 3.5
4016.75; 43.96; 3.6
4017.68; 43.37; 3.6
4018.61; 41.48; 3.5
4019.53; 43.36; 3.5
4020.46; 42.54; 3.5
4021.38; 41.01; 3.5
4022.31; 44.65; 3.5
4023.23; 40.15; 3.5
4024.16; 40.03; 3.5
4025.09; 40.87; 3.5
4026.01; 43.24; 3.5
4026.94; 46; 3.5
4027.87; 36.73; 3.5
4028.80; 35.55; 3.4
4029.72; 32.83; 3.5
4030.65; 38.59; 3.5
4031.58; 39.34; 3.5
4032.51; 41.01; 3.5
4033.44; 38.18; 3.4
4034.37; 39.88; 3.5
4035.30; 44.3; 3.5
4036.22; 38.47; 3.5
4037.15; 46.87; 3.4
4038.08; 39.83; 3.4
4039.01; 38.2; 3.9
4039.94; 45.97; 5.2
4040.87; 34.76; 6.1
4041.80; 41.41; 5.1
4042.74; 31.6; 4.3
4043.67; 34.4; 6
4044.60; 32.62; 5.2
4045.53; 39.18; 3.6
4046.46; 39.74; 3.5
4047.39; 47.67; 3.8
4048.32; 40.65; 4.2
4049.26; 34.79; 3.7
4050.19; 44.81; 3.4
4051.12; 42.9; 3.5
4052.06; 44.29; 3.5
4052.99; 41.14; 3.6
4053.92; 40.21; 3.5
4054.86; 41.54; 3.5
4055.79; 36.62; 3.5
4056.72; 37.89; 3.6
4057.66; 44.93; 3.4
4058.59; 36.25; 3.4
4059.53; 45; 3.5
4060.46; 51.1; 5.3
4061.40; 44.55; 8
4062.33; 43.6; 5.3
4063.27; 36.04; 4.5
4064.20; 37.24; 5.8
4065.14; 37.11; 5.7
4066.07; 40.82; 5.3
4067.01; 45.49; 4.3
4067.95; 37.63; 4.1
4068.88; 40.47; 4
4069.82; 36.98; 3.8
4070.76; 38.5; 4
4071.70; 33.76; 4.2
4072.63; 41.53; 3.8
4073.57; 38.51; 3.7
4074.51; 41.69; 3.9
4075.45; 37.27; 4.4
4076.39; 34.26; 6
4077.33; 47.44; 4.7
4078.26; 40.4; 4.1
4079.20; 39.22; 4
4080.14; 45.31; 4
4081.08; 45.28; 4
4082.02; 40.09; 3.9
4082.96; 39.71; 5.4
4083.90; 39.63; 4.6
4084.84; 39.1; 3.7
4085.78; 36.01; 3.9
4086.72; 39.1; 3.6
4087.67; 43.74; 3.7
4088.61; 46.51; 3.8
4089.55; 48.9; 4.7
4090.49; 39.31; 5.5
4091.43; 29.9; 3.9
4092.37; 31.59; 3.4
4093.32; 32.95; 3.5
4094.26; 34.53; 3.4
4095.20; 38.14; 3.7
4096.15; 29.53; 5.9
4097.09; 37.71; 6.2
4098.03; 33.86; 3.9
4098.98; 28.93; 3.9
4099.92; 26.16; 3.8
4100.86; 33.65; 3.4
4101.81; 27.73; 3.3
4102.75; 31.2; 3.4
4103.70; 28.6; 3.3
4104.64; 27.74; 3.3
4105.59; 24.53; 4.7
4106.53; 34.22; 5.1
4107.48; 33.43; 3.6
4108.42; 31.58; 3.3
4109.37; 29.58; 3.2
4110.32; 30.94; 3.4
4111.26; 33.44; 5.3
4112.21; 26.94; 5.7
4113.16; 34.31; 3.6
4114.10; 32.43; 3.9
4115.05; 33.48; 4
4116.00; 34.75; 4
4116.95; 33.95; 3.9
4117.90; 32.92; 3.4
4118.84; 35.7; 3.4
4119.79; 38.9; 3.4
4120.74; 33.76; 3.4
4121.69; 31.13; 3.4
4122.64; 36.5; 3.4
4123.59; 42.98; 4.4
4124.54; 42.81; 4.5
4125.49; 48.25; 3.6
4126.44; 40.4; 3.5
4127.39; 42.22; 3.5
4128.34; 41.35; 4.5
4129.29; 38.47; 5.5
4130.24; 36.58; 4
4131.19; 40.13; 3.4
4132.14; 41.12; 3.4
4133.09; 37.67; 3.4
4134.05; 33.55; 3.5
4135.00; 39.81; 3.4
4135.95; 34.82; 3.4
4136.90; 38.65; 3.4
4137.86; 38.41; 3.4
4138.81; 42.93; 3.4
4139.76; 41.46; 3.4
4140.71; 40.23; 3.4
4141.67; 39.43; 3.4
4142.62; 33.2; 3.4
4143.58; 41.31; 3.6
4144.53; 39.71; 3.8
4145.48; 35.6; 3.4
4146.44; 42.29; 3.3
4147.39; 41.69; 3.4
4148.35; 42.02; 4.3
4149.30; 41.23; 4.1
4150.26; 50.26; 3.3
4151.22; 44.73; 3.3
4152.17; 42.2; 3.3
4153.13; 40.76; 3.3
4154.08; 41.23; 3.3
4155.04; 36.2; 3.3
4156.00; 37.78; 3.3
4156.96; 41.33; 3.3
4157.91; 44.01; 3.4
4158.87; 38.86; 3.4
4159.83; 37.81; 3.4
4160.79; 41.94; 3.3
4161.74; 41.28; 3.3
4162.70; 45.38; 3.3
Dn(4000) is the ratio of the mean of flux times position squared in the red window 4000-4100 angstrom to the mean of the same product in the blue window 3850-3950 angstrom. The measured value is 1.29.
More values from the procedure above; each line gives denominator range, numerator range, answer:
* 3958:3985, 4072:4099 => 1.50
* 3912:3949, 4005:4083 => 1.26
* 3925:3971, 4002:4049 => 1.34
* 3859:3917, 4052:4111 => 1.27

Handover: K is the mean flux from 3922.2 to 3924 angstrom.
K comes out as 37.8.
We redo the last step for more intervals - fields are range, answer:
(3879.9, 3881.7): 33.8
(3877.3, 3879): 30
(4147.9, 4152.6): 44.1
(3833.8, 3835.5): 19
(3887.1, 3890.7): 24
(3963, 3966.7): 24.6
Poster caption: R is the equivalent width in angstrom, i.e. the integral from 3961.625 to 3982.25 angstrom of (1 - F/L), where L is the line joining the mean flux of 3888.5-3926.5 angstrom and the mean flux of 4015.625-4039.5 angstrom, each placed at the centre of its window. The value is 6.4 angstrom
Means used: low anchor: 33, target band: 25.7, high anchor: 40.8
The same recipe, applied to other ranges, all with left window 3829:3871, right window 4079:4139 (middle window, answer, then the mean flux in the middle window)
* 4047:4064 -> -3.2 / 41.8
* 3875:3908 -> 2.4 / 29.9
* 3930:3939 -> 1.5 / 27.6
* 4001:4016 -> -2.5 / 39.9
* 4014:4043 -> -4.8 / 40.5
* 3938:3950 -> -0.7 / 35.1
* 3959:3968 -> 2.0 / 26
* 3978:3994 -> -0.2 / 34.4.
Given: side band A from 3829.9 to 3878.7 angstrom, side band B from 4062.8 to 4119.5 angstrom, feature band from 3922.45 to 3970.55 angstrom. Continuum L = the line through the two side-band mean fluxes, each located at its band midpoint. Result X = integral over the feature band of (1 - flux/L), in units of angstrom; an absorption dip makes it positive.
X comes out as 2.56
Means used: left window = 31.9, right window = 36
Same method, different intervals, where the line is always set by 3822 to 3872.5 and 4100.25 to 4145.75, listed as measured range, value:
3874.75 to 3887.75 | 0.6 angstrom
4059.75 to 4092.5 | -4.9 angstrom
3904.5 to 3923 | -1.6 angstrom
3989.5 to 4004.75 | -2.8 angstrom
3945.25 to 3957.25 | -1.1 angstrom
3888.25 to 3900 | 1.9 angstrom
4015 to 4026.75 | -2.7 angstrom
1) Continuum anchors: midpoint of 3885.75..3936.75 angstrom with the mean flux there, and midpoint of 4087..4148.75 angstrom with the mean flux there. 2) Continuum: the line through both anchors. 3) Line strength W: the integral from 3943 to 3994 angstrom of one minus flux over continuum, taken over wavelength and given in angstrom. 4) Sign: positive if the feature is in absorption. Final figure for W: 2.3 angstrom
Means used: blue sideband 31.7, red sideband 36.2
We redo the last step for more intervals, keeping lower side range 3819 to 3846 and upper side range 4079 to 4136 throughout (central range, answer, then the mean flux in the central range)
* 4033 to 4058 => -4.46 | 40.1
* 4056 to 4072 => -2.70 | 40.4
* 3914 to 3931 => -3.22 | 35.8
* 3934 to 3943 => -0.42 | 32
